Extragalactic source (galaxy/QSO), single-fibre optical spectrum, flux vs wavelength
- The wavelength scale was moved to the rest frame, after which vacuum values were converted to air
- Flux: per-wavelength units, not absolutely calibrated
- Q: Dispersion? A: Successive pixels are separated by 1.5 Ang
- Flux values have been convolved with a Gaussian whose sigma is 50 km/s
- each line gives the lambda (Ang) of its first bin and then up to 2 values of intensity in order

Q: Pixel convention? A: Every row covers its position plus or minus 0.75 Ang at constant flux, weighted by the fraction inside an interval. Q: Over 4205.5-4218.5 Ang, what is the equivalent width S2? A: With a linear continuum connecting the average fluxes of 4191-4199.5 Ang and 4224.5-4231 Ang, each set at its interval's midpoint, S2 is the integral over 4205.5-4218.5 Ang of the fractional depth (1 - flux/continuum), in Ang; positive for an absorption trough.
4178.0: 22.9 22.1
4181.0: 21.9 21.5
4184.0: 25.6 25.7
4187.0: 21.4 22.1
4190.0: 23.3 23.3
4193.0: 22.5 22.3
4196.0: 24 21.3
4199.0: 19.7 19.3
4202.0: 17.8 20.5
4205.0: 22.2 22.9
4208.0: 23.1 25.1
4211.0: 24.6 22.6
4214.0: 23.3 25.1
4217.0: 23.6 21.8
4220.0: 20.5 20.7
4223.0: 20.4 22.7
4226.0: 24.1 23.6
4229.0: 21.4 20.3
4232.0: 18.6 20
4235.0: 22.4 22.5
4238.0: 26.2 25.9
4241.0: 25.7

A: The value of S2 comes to -0.8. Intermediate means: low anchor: 22.2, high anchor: 22.5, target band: 23.6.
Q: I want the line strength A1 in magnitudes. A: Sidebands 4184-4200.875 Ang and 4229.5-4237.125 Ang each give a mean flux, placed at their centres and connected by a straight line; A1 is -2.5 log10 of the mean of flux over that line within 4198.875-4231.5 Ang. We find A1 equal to -0.03 mag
